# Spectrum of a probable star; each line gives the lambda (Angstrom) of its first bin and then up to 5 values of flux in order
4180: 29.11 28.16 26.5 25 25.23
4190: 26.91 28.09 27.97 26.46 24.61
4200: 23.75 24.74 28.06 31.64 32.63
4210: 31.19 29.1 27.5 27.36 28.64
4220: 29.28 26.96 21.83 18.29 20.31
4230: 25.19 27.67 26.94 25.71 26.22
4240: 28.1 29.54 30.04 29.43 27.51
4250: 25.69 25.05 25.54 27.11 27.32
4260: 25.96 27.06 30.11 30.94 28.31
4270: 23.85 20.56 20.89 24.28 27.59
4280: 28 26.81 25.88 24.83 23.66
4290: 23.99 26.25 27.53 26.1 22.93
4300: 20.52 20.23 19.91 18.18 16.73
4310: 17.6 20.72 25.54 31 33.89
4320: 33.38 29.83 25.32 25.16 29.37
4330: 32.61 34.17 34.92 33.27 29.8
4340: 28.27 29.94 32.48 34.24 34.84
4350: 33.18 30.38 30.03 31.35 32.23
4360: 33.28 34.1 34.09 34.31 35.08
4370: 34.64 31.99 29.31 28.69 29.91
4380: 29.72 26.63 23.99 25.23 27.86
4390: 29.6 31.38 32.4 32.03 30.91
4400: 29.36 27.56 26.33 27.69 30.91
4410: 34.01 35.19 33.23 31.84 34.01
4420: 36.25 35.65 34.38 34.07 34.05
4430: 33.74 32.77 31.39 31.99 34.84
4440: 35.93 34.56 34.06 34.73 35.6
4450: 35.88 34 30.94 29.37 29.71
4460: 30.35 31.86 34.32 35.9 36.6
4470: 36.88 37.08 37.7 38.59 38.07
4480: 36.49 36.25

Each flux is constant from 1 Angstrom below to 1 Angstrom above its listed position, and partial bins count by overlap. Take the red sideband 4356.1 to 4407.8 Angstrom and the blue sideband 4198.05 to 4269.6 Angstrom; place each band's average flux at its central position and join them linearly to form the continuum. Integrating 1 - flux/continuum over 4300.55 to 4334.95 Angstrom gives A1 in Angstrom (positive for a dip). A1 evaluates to 3.2 Angstrom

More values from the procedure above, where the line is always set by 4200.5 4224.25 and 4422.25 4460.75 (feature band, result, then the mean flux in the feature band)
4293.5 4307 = 3.7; 22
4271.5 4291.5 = 3.4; 24.8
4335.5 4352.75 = -0.3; 31.8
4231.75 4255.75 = 1.5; 27.3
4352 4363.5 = -0.2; 32.1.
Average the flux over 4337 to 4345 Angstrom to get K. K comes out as 30.1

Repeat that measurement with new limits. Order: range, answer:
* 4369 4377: 31.2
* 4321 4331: 28.5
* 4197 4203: 24.4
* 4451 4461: 30.9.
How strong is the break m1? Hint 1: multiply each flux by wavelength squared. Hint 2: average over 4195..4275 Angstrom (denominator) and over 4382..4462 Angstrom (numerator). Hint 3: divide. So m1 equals 1.31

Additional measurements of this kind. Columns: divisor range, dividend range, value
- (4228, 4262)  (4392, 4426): 1.29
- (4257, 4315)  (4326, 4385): 1.34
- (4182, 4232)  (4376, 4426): 1.26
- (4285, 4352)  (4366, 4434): 1.19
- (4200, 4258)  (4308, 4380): 1.20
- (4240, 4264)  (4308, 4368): 1.16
